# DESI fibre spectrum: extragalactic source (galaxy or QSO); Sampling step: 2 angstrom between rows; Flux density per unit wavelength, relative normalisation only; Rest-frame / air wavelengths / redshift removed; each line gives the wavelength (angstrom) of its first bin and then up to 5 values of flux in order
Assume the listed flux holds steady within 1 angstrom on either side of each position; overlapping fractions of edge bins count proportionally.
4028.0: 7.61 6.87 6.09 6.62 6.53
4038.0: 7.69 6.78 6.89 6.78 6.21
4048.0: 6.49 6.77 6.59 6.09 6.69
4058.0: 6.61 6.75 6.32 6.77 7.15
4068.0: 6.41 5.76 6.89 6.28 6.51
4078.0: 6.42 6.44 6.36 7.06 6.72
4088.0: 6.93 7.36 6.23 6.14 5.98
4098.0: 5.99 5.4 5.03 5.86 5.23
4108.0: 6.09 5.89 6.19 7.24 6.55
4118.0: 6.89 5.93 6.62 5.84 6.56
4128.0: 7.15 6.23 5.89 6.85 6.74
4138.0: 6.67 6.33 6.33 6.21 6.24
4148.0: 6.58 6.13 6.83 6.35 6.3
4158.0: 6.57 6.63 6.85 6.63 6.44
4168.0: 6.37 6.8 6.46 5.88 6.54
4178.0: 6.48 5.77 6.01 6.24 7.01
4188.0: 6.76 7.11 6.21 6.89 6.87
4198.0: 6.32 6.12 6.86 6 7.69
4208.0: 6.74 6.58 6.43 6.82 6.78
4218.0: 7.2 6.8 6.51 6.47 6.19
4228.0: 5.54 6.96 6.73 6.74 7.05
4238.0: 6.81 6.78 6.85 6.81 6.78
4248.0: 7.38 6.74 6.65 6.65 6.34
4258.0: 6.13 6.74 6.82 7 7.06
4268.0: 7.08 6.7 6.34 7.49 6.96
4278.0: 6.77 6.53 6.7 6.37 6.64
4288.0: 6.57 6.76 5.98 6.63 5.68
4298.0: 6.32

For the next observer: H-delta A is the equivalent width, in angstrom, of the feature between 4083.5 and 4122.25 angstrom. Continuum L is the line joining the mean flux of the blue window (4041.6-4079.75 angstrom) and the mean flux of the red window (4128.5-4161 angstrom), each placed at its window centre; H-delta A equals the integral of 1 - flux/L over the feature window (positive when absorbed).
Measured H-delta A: 1.44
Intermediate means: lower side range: 6.54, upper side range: 6.44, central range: 6.25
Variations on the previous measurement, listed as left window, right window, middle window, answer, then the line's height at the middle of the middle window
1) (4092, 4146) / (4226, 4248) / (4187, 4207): -0.4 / 6.55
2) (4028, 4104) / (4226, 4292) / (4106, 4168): 1.4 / 6.58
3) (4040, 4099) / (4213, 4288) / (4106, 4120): 0.5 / 6.59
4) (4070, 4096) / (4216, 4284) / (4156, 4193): 0.9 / 6.65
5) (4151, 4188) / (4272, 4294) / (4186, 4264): -1.6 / 6.56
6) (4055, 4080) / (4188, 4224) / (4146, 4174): 0.6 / 6.65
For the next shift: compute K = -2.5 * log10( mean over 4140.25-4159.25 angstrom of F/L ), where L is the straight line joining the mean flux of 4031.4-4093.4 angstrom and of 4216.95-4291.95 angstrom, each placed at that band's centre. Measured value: 0.04 mag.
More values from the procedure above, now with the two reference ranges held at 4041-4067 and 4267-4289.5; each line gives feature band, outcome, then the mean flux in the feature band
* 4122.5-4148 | 0.04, 6.43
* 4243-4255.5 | -0.01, 6.82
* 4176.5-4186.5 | 0.07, 6.28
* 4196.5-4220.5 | 0.00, 6.7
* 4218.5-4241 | 0.02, 6.61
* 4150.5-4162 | 0.02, 6.55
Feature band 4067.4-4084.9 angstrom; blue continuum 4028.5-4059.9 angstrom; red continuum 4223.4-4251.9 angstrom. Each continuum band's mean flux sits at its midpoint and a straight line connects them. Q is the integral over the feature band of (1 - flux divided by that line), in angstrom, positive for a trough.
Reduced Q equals 0.56 angstrom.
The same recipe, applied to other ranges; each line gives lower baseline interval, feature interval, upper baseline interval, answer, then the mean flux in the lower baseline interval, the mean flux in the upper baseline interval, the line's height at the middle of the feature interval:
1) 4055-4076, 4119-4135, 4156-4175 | 0.35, 6.56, 6.5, 6.53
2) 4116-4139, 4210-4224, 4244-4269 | -0.06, 6.49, 6.78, 6.69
